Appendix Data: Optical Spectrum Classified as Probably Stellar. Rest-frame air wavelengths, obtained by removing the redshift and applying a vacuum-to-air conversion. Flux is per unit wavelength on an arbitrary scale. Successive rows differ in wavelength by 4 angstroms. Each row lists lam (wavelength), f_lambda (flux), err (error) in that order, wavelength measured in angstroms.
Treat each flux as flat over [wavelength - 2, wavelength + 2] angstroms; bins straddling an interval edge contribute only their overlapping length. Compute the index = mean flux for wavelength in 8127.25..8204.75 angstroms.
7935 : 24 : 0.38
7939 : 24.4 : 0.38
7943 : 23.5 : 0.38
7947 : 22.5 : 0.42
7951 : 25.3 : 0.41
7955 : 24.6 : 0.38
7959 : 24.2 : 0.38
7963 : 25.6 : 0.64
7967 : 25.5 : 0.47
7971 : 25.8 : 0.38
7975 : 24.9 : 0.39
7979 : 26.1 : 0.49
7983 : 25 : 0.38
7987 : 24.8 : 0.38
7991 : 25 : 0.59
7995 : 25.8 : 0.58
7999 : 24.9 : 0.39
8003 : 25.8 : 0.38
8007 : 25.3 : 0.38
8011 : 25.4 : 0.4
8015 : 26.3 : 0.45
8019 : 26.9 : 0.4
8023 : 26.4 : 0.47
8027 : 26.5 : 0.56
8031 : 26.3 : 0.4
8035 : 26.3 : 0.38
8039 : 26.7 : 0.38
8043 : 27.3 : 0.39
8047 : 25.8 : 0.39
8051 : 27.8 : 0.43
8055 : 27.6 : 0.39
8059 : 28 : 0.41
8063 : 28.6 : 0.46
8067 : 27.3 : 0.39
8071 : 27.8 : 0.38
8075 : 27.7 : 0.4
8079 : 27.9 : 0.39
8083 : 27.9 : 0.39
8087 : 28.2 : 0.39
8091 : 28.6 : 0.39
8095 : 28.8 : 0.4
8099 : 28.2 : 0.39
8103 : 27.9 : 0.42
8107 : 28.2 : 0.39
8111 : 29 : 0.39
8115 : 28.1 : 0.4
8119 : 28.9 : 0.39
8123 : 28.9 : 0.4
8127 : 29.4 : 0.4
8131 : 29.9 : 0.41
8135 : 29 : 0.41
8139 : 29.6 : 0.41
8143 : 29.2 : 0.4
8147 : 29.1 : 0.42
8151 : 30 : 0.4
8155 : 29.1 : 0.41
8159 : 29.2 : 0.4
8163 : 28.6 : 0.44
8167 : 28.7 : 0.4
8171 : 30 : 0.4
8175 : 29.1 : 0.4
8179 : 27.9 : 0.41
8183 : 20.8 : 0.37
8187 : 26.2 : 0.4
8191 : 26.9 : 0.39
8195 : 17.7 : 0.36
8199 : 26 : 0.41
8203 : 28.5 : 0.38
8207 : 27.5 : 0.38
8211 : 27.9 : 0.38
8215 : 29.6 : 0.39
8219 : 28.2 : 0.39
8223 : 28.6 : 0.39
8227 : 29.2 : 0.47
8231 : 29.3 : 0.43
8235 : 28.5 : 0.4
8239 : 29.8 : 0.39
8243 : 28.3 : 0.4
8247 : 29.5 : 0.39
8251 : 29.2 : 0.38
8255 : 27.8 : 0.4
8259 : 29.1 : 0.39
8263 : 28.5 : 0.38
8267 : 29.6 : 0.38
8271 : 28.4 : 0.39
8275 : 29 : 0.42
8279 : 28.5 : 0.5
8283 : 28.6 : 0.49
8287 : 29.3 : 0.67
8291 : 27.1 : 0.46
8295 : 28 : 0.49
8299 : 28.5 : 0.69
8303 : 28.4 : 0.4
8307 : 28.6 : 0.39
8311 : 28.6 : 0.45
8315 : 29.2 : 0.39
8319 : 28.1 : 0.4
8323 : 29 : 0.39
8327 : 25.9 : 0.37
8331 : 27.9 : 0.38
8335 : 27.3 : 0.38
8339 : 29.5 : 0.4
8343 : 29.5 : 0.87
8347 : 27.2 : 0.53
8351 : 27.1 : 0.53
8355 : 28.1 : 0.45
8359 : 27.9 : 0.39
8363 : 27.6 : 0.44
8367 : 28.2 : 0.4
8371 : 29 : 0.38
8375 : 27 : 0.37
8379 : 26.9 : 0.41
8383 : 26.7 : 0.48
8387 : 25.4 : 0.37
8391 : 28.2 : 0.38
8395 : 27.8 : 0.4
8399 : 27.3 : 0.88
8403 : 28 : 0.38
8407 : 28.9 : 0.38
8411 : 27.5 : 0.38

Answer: 27.7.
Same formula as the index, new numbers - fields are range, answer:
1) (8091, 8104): 28.4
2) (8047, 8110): 28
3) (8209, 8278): 28.8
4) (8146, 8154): 29.6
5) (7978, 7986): 25.4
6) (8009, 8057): 26.6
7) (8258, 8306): 28.6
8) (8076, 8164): 28.8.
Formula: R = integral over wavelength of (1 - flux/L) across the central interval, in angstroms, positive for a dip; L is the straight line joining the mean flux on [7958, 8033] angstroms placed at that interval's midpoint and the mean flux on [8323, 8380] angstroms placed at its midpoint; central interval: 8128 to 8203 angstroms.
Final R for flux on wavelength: -2.8 angstroms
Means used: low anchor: 25.6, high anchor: 27.9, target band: 27.7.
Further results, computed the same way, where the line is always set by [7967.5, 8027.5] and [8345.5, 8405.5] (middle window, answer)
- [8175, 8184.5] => 0.4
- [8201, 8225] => -1.5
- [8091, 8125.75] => -3.1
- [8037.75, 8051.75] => -0.5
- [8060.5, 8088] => -2.0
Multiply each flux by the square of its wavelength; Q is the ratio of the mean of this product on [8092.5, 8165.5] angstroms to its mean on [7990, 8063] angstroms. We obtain 1.1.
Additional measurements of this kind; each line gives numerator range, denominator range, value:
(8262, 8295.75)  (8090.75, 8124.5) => 1.05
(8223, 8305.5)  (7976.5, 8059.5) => 1.17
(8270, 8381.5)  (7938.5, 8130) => 1.13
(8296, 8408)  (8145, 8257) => 1.04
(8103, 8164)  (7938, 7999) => 1.22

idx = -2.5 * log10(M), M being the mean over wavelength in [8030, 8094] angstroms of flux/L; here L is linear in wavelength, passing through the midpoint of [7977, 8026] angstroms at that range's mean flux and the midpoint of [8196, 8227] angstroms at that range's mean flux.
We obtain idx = -0.05 mag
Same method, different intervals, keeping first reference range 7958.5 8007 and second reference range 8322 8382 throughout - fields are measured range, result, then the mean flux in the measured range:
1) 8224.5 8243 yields -0.080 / 29.1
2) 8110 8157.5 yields -0.111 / 29.2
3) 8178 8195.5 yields 0.107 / 24.2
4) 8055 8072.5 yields -0.082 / 27.9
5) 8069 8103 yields -0.084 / 28.1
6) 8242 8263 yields -0.063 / 28.8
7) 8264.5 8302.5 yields -0.046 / 28.5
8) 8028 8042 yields -0.034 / 26.5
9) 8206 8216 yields -0.056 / 28.3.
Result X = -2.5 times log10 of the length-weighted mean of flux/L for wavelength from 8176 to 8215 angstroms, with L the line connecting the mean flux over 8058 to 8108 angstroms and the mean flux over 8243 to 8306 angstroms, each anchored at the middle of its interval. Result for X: 0.10 mag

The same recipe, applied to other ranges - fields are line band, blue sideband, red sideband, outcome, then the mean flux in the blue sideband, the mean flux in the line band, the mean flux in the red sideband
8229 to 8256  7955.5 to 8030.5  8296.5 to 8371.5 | -0.06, 25.6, 29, 28.2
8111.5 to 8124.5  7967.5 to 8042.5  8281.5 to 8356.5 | -0.08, 25.8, 28.7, 28.2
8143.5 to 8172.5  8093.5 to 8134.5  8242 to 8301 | -0.02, 28.7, 29.2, 28.6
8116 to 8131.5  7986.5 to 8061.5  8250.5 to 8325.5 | -0.08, 26.3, 29.1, 28.6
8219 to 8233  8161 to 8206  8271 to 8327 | -0.07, 26.4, 28.9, 28.4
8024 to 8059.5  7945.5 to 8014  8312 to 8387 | -0.05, 25.1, 26.9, 27.8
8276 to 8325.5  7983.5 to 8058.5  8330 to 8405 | -0.04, 26.2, 28.5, 27.7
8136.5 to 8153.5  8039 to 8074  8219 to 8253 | -0.05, 27.5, 29.4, 29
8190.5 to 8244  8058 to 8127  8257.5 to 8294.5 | 0.04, 28.3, 27.6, 28.6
